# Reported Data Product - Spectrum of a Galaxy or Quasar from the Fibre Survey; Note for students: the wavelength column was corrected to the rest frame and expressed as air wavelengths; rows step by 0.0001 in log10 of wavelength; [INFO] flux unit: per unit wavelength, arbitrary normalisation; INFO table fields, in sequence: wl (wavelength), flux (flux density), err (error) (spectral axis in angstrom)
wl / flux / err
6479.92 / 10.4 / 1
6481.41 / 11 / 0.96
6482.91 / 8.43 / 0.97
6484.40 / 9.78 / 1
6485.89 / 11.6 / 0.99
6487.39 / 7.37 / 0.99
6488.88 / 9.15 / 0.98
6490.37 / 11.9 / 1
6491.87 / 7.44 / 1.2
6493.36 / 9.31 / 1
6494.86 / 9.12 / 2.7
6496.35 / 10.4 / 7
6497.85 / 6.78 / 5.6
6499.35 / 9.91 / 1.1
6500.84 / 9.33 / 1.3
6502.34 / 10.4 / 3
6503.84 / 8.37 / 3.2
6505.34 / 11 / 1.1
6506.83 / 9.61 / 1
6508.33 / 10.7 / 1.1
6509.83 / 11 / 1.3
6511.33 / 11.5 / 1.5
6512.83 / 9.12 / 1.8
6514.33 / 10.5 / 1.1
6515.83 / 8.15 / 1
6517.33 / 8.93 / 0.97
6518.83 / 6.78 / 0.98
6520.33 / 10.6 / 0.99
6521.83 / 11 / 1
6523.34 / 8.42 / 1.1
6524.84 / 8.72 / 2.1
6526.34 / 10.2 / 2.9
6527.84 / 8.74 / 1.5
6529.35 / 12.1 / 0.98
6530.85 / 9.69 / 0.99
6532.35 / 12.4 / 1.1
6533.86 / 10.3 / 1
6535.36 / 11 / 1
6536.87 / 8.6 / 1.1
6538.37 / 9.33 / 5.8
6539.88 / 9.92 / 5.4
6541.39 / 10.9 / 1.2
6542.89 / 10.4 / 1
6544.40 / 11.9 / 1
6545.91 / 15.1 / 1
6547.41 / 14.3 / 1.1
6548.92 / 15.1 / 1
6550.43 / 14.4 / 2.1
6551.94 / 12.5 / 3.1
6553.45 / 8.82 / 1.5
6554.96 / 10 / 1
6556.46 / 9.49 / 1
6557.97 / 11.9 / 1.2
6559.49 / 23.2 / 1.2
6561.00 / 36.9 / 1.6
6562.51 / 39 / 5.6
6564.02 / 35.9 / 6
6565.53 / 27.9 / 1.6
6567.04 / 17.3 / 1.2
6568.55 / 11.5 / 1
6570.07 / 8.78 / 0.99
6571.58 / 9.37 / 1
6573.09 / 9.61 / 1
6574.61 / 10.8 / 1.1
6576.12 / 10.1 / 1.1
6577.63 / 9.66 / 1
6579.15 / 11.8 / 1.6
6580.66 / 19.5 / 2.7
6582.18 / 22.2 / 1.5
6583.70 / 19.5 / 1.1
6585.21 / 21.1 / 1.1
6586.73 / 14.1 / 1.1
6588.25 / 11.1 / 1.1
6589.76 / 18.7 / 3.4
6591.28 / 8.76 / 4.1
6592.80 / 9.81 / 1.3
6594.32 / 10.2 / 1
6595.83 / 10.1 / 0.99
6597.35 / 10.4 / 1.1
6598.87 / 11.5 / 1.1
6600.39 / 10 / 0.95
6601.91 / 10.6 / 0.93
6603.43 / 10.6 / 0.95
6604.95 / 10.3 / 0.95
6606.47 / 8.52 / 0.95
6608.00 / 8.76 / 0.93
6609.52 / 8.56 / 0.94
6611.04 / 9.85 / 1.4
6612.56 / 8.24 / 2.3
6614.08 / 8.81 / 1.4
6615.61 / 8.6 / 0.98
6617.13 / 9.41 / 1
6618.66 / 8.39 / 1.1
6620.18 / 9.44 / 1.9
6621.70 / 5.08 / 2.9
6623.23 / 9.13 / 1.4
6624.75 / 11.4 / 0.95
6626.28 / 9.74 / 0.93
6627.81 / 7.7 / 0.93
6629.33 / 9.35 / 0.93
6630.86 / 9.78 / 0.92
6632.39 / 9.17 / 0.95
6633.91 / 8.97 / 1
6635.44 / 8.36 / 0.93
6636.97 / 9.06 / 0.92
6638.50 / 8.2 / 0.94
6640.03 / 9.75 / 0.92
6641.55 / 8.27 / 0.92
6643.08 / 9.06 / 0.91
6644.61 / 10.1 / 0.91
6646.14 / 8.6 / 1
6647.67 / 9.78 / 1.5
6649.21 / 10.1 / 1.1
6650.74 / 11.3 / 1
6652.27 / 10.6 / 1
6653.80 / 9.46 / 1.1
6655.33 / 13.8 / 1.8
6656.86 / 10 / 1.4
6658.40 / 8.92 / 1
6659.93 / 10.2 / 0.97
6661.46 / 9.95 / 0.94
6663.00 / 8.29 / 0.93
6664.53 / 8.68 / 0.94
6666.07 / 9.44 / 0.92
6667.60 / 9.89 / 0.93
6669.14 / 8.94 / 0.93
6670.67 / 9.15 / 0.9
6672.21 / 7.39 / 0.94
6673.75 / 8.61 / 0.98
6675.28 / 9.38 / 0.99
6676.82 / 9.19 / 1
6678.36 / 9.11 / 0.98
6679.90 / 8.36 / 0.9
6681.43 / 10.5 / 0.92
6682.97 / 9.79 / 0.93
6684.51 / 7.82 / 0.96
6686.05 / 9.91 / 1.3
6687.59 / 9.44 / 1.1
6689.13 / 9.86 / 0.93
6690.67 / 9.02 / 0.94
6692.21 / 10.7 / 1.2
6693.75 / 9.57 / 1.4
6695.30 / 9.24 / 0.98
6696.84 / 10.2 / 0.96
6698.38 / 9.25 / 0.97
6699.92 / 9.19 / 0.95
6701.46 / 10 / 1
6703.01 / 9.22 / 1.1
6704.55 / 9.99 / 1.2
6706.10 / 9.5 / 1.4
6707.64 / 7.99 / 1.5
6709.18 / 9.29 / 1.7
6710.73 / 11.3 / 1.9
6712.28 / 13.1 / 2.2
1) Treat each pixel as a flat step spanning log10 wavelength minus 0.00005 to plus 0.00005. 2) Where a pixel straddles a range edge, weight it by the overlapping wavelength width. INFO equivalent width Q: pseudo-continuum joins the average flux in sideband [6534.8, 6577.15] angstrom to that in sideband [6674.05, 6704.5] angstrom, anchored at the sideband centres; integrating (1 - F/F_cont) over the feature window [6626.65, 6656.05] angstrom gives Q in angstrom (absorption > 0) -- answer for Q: 4.91 angstrom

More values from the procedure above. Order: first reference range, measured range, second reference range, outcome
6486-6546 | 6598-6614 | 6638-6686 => -0.1 angstrom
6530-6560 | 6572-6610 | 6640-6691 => -4.4 angstrom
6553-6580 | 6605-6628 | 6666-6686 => 7.7 angstrom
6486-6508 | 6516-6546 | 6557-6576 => 9.0 angstrom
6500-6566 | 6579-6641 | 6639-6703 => 1.8 angstrom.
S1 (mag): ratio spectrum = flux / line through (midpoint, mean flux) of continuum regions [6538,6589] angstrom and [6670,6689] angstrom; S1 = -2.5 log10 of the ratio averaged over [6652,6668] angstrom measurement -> 0.03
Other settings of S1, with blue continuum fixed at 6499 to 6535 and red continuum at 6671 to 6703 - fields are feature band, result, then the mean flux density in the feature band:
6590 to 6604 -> -0.097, 10.5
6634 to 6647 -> 0.064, 8.94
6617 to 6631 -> 0.077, 8.88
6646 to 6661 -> -0.099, 10.3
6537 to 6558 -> -0.185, 11.6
